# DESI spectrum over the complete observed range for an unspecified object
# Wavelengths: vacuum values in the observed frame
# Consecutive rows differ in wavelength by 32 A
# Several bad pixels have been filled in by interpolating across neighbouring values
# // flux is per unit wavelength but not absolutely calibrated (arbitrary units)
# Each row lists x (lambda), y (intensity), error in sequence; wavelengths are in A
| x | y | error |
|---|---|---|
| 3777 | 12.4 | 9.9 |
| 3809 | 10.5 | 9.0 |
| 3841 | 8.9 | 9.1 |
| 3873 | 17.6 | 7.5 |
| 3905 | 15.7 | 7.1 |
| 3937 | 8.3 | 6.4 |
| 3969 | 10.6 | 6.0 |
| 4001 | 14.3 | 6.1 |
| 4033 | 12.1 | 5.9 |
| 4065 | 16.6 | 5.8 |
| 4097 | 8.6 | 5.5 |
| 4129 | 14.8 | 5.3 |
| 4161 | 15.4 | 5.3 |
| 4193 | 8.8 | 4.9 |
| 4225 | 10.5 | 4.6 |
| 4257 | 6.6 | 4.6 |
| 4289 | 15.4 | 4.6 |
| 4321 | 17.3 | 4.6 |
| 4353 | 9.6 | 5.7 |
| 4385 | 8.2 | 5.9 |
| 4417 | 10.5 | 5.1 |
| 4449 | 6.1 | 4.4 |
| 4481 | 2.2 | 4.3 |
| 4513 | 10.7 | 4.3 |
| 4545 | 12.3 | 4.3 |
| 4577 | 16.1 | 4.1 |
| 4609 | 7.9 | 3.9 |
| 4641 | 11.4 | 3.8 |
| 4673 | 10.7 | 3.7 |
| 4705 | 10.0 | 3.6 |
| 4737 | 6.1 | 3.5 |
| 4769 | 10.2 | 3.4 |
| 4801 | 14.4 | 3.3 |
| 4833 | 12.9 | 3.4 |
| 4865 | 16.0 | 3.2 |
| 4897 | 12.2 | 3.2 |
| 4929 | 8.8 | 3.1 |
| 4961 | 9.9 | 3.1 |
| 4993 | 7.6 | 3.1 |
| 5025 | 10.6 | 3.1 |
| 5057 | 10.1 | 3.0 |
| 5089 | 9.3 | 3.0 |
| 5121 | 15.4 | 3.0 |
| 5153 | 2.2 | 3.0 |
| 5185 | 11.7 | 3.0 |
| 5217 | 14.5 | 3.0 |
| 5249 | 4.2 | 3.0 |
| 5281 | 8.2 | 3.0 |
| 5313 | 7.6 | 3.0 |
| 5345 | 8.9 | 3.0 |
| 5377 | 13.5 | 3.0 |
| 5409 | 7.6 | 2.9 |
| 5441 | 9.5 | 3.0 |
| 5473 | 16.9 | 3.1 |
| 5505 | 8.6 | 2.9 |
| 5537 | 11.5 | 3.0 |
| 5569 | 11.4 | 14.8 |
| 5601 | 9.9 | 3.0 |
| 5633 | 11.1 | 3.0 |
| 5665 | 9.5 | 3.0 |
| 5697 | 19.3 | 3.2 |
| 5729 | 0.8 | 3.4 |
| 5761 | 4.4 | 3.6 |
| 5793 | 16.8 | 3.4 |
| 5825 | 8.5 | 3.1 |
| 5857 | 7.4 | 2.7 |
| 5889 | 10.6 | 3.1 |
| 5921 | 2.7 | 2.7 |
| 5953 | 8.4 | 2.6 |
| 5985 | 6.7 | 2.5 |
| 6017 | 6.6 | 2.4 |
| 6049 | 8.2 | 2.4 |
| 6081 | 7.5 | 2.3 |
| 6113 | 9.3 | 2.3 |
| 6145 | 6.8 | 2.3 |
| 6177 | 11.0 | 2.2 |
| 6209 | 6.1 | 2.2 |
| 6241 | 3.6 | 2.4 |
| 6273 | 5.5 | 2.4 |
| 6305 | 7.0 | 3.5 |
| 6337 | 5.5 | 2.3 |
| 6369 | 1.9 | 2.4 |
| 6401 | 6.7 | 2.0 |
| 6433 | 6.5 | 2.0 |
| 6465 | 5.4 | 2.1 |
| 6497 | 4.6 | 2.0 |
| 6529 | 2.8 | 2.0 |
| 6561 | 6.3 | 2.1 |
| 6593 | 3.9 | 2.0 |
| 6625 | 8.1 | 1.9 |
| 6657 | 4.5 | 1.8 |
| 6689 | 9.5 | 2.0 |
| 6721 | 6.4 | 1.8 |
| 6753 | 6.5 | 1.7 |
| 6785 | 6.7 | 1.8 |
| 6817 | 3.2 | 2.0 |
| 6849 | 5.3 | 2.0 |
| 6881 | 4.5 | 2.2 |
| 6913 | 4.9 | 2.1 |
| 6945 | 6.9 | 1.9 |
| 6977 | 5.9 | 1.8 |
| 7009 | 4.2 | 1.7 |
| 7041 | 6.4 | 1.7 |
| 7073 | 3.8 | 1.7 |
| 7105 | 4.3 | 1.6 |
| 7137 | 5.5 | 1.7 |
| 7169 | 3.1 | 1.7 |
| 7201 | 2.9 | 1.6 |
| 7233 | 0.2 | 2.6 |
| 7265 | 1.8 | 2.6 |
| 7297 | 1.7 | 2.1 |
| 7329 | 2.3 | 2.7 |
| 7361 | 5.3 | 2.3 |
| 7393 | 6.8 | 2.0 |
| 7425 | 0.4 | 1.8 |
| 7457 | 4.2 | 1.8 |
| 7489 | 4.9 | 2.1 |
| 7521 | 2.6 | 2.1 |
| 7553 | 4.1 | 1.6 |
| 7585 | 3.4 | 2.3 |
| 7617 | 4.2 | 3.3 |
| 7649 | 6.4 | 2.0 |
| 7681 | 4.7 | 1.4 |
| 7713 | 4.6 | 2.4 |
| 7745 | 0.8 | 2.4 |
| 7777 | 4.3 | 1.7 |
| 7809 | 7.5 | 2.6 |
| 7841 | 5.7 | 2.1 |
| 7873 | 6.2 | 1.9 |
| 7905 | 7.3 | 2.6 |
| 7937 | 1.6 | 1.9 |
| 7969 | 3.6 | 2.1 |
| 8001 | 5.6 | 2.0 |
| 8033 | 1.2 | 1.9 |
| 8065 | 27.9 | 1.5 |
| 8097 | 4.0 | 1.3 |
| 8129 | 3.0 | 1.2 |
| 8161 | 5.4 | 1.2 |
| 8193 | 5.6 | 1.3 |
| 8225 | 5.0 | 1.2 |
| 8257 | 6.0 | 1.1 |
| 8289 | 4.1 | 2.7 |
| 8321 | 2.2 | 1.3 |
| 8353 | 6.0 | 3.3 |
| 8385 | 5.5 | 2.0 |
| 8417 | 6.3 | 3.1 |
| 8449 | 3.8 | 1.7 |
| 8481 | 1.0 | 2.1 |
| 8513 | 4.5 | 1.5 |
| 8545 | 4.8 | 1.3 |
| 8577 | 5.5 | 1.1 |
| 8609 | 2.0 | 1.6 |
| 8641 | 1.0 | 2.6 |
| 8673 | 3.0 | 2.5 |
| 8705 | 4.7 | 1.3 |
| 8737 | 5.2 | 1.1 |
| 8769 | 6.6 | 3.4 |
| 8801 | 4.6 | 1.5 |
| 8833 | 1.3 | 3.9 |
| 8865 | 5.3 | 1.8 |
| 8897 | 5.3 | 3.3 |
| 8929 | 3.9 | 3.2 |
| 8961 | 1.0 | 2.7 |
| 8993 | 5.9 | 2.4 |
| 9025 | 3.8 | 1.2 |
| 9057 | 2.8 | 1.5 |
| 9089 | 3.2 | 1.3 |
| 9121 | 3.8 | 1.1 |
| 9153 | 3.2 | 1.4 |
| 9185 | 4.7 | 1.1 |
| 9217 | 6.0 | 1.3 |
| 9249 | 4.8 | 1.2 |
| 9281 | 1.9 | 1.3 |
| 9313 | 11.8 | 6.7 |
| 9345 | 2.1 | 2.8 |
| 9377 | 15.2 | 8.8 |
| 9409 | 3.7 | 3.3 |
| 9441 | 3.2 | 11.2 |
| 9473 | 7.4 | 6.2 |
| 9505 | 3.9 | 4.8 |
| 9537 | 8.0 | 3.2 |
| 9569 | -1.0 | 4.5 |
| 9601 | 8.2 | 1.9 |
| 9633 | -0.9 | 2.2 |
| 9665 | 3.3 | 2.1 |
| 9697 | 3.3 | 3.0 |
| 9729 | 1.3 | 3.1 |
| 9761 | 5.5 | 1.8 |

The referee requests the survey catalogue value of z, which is 1.164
